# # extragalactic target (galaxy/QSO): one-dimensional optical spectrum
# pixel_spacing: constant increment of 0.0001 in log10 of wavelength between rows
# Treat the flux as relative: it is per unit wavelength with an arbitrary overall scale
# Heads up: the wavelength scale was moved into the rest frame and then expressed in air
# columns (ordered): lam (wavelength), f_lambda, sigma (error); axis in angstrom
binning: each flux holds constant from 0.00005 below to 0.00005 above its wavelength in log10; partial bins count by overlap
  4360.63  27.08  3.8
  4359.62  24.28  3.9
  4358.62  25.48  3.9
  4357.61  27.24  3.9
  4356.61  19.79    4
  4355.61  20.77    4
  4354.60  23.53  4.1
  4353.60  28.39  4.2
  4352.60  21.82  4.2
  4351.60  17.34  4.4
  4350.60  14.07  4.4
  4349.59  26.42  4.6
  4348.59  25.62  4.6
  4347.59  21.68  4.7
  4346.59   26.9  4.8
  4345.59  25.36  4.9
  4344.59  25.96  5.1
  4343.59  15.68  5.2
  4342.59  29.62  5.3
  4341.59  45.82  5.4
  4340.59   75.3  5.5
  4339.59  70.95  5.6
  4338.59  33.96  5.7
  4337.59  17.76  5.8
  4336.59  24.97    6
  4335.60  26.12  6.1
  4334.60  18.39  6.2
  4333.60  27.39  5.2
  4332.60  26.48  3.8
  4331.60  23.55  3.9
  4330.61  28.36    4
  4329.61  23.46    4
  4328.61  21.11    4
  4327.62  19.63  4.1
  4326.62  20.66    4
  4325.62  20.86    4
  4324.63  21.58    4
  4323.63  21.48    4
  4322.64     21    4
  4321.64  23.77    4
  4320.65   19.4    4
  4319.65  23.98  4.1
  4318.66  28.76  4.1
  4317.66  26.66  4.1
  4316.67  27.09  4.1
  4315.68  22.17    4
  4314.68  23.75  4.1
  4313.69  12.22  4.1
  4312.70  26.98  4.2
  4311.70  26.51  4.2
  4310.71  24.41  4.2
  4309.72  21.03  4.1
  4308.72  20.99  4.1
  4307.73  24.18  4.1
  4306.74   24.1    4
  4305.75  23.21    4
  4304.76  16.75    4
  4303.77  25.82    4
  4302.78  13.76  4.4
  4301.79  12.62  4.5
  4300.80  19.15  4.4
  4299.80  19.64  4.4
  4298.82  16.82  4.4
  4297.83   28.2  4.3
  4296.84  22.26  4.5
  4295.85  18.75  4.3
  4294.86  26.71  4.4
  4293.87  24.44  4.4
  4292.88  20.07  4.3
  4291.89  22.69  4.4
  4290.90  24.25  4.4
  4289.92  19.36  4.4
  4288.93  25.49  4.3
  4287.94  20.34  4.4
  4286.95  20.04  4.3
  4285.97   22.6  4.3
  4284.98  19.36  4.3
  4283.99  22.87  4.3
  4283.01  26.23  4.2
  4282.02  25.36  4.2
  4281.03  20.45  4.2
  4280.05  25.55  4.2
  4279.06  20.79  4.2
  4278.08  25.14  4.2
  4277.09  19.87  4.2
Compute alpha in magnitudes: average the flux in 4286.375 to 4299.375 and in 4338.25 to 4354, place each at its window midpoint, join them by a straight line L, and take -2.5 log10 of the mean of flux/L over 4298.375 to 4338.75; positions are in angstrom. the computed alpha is 0.19 mag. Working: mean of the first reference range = 22.3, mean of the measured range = 22.4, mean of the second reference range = 31.5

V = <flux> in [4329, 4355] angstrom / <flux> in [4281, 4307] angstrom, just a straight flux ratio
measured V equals 1.33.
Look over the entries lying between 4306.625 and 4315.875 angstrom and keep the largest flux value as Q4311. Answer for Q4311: 26.98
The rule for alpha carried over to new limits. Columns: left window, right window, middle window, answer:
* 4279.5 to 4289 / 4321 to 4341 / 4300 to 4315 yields 0.208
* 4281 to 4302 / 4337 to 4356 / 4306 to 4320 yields 0.054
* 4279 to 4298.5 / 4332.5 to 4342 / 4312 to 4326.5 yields 0.356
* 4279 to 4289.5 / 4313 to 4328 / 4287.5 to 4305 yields 0.077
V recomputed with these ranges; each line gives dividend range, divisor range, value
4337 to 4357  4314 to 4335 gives 1.26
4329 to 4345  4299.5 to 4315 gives 1.53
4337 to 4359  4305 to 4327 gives 1.27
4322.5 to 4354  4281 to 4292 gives 1.21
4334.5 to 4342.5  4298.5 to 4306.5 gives 2.12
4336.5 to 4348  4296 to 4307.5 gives 1.72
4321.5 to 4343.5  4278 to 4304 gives 1.34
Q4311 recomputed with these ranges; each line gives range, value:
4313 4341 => 75.3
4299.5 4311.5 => 25.82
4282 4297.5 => 26.71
